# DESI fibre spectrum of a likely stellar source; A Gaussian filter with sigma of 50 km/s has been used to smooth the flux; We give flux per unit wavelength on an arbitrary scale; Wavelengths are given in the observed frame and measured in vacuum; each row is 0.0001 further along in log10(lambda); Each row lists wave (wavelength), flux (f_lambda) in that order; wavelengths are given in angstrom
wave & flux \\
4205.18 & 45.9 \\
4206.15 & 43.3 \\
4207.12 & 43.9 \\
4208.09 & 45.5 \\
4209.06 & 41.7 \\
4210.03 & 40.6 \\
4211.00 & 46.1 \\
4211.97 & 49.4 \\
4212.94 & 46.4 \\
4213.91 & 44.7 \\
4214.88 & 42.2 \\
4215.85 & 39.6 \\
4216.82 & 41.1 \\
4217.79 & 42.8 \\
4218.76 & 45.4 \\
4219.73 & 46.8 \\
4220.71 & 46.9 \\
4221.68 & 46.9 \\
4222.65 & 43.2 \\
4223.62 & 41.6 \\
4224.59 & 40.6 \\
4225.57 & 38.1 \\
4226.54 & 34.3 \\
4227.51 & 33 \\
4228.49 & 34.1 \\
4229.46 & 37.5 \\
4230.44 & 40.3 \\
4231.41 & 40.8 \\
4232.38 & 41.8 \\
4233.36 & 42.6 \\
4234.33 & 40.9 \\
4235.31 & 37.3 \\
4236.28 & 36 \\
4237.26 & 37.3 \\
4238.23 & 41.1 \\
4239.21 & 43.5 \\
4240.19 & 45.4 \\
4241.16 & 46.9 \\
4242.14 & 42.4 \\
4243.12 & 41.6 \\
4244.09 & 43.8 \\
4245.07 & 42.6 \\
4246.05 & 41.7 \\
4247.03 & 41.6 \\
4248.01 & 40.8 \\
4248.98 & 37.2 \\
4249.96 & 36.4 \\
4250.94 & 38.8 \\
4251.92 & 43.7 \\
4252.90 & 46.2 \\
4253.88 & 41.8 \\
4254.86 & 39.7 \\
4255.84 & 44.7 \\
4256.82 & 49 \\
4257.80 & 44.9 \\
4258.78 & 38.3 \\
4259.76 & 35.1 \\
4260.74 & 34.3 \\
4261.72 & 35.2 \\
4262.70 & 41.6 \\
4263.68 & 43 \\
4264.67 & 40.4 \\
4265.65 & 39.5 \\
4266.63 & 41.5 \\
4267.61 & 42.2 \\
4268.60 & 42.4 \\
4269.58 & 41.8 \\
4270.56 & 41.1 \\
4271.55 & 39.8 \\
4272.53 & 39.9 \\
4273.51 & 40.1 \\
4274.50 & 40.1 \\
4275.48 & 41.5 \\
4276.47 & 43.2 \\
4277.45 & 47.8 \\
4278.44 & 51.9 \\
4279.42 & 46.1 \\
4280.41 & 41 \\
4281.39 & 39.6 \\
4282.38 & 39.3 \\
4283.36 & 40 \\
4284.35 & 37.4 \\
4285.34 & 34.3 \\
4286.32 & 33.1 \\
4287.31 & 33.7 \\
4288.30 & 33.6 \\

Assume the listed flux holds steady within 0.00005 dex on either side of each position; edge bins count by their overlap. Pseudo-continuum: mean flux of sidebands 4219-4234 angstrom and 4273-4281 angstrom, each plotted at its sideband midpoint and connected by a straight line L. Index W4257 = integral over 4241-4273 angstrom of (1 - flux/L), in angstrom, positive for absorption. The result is 1.1 angstrom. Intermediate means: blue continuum 40.7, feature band 41.1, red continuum 43.9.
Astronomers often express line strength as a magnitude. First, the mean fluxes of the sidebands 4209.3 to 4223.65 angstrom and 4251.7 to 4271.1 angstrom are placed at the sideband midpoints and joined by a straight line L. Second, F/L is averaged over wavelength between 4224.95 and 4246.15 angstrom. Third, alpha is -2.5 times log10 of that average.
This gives 0.08 mag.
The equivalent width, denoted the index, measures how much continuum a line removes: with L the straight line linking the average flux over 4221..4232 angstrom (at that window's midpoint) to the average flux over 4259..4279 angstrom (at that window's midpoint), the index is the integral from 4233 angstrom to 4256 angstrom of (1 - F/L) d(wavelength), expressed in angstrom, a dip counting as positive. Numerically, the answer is -0.74 angstrom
